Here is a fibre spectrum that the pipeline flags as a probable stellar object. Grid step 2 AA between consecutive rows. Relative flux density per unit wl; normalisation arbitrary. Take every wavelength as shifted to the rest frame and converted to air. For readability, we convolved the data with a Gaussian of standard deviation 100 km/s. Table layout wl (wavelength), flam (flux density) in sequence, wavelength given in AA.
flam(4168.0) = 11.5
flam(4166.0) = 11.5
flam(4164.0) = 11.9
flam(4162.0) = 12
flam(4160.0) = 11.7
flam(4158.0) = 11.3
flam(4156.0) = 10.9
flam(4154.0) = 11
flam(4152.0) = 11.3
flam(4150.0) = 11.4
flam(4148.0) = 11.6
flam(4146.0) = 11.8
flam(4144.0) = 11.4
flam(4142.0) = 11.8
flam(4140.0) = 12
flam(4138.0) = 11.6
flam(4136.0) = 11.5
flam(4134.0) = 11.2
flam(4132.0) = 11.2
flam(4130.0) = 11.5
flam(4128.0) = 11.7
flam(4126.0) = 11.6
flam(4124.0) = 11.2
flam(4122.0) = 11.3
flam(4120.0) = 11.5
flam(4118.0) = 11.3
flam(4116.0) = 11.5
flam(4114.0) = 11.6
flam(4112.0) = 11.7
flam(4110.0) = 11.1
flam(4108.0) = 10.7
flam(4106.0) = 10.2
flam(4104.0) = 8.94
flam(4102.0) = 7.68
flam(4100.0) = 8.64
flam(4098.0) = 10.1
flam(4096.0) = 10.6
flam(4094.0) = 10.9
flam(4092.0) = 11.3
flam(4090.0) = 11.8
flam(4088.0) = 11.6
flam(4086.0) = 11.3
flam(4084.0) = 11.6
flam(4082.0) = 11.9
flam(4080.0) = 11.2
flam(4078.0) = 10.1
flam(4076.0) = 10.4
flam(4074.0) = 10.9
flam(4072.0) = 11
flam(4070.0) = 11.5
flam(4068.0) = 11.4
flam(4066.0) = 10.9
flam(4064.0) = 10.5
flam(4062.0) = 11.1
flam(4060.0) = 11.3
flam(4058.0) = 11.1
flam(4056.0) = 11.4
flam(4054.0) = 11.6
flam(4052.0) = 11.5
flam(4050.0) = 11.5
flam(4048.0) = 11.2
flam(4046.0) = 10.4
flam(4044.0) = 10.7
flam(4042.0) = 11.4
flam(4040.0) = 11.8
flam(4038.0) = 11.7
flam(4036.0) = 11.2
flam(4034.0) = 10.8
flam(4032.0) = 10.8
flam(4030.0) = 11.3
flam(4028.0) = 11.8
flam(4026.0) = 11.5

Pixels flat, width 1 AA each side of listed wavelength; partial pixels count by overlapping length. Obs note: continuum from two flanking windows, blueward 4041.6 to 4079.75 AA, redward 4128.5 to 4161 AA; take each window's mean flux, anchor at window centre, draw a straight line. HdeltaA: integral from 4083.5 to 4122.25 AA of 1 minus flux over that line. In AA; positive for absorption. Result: 1.7 AA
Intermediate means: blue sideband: 11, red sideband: 11.5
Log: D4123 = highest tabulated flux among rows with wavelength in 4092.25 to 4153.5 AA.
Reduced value 12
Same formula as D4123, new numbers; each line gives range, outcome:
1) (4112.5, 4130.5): 11.7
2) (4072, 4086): 11.9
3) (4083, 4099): 11.8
